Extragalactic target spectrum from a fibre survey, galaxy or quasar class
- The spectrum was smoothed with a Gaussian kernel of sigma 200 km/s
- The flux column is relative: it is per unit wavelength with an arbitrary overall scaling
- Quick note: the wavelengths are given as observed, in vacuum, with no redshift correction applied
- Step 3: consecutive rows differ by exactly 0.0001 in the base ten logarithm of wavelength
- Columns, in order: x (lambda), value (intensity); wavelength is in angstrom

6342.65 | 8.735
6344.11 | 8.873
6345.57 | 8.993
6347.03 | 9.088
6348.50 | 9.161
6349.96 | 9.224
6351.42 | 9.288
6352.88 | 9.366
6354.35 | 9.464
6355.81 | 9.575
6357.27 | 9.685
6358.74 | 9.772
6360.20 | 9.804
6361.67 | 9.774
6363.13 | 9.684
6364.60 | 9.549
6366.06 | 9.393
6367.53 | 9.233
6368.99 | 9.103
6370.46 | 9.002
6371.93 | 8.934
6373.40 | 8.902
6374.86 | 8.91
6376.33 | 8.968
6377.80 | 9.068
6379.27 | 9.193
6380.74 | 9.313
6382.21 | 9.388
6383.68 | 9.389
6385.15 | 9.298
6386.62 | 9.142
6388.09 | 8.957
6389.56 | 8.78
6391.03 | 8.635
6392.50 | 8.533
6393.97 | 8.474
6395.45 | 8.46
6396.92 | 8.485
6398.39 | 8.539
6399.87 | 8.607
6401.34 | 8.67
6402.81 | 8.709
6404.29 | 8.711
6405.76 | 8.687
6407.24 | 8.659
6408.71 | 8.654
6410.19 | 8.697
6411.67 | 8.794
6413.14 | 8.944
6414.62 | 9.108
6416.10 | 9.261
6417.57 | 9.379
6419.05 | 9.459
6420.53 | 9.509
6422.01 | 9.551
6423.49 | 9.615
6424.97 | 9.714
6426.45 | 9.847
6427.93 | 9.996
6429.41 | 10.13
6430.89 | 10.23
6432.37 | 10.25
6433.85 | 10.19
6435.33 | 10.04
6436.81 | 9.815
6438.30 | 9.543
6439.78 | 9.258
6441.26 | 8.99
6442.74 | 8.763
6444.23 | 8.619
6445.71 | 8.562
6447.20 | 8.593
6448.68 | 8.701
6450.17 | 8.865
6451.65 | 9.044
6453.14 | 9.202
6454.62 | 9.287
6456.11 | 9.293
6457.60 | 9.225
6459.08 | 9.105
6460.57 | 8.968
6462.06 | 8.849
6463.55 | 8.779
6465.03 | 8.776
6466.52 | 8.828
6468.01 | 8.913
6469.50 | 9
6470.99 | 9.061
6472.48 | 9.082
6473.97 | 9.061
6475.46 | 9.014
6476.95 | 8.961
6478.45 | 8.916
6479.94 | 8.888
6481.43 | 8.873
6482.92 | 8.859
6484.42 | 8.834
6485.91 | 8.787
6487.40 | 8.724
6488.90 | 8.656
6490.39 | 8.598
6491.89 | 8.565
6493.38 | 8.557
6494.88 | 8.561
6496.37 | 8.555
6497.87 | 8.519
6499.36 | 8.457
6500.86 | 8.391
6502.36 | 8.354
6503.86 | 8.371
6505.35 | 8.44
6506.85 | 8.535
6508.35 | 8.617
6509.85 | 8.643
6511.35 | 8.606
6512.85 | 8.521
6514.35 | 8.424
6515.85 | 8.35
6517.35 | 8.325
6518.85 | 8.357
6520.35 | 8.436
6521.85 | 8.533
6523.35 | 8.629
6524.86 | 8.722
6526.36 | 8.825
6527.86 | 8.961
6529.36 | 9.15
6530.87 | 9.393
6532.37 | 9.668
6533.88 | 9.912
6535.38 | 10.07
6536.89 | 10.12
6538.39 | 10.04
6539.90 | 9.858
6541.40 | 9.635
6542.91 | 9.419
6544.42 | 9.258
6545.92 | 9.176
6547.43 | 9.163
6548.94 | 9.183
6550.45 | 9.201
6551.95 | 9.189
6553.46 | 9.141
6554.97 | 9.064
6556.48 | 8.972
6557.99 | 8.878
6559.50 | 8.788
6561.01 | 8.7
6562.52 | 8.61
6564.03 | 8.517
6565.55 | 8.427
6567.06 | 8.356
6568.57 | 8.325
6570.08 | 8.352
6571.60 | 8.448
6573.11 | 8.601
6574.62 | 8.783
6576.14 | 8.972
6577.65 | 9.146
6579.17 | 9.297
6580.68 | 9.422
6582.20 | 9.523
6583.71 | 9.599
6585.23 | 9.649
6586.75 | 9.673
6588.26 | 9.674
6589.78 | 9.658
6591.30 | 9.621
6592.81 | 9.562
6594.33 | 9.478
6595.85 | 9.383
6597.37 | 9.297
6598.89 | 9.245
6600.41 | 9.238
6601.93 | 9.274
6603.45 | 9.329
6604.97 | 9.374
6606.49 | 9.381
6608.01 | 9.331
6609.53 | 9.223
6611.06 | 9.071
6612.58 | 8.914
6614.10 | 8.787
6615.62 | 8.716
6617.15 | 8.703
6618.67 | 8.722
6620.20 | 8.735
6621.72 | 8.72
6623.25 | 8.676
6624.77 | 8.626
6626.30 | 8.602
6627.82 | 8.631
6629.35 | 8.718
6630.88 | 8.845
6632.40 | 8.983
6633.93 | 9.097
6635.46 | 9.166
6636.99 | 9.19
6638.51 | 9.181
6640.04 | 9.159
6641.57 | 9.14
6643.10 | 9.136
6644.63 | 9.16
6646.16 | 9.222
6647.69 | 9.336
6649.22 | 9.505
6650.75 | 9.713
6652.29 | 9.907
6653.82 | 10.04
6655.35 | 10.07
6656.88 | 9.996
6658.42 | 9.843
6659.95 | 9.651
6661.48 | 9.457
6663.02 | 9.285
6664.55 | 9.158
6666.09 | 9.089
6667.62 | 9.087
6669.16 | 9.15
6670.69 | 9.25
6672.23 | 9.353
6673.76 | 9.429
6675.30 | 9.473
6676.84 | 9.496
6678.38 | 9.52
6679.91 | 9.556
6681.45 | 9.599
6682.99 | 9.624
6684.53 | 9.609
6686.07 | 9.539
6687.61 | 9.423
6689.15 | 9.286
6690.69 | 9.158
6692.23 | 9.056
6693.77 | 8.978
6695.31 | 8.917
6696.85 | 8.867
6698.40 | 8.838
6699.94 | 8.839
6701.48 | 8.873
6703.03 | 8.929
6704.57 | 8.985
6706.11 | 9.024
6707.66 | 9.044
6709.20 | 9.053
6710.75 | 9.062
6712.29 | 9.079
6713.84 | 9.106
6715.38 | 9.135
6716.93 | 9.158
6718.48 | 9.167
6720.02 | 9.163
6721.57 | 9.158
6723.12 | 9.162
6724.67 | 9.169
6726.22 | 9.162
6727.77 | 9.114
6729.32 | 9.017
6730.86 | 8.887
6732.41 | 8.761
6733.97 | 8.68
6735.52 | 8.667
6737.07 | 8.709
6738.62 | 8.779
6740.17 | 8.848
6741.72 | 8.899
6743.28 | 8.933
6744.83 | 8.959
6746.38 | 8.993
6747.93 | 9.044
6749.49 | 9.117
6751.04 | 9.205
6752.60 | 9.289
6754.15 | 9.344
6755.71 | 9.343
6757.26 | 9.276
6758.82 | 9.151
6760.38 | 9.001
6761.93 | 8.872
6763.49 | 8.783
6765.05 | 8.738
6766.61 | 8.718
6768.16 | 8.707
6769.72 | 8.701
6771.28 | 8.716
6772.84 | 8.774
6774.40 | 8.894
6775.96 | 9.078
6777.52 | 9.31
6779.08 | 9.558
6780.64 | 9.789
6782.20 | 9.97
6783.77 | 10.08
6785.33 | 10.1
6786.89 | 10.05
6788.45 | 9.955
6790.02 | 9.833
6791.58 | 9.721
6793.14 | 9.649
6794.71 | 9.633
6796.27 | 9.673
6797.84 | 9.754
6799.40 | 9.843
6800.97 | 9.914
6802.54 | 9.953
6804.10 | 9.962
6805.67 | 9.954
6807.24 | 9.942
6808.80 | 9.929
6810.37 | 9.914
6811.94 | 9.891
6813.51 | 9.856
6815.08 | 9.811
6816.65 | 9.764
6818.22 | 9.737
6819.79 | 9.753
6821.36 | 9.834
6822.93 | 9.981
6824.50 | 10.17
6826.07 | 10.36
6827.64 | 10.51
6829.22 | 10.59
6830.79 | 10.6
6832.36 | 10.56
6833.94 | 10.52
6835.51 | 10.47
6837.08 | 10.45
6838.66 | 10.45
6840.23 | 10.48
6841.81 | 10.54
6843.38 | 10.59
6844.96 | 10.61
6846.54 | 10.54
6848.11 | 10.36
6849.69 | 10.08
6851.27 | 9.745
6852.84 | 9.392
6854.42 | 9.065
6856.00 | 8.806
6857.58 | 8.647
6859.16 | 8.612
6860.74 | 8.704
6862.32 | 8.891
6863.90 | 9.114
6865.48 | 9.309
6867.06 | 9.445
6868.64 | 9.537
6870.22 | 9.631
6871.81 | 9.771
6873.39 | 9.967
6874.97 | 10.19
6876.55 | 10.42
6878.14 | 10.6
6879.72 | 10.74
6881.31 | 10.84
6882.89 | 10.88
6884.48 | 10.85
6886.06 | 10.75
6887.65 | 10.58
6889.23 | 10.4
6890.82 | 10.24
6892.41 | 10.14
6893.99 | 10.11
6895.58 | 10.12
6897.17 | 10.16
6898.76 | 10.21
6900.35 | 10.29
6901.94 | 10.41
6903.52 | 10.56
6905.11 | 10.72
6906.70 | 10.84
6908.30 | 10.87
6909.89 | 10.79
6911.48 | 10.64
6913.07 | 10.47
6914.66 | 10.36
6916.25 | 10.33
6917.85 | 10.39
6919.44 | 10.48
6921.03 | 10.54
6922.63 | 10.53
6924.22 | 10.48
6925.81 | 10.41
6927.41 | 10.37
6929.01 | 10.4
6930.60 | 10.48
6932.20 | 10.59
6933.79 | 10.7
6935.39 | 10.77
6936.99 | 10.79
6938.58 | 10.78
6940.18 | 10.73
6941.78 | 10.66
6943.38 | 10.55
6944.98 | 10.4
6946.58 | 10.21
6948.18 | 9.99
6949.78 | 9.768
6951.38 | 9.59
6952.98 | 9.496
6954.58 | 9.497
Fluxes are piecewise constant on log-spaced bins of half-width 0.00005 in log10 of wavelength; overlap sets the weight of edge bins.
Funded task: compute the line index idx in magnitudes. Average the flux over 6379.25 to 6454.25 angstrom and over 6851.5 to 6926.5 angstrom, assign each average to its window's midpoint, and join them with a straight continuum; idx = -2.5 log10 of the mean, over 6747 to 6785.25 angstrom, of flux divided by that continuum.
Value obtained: 0.080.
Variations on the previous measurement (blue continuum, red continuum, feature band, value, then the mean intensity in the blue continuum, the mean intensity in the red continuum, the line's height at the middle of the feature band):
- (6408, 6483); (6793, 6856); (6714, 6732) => 0.082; 9.2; 10.1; 9.83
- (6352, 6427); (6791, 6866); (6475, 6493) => 0.059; 9.12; 9.89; 9.29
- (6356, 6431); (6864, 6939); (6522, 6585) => 0.051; 9.16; 10.4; 9.54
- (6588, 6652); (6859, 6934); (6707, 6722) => 0.047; 9.13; 10.3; 9.52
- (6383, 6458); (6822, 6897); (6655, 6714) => 0.049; 9.13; 10.1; 9.7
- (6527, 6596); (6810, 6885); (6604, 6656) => 0.034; 9.22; 9.99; 9.4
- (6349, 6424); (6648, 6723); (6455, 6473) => 0.019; 9.1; 9.3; 9.15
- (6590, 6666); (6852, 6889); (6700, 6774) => 0.057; 9.22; 9.78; 9.47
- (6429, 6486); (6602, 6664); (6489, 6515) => 0.077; 9.13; 9.19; 9.14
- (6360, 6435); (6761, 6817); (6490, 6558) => 0.045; 9.18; 9.55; 9.3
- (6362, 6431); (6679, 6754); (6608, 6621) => 0.024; 9.11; 9.08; 9.09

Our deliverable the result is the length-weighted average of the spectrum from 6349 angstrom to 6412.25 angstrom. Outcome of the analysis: 9.06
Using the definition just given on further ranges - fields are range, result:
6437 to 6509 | 8.83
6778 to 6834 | 9.96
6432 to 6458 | 9.22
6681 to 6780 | 9.05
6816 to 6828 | 10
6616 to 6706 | 9.21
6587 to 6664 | 9.24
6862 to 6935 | 10.3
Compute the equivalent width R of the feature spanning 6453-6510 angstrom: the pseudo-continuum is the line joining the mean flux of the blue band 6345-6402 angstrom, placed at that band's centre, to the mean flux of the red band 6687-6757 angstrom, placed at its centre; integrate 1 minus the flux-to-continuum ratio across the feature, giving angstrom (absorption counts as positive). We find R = 1.9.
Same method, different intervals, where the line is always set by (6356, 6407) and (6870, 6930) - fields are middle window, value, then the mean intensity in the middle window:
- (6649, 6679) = 0.9 angstrom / 9.52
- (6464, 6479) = 0.5 angstrom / 8.96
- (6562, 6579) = 1.7 angstrom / 8.61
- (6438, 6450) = 0.5 angstrom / 8.85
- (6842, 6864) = 1.6 angstrom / 9.55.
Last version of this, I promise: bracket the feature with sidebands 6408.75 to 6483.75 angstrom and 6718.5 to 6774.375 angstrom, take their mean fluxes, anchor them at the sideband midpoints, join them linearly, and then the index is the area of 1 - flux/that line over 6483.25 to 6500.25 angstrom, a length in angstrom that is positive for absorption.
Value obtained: 1.0 angstrom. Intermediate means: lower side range 9.2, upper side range 8.97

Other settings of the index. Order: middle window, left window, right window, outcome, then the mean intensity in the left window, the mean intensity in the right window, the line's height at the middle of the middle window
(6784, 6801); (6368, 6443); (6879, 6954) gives 0.5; 9.17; 10.5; 10.1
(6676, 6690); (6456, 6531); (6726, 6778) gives -1.0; 8.73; 8.95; 8.89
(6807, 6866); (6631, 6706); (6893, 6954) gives 0.7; 9.31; 10.4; 10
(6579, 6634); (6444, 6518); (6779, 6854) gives 0.5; 8.76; 10.1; 9.24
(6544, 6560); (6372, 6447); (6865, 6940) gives 0.7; 9.14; 10.4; 9.51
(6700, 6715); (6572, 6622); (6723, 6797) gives 0.3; 9.22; 9.18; 9.19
